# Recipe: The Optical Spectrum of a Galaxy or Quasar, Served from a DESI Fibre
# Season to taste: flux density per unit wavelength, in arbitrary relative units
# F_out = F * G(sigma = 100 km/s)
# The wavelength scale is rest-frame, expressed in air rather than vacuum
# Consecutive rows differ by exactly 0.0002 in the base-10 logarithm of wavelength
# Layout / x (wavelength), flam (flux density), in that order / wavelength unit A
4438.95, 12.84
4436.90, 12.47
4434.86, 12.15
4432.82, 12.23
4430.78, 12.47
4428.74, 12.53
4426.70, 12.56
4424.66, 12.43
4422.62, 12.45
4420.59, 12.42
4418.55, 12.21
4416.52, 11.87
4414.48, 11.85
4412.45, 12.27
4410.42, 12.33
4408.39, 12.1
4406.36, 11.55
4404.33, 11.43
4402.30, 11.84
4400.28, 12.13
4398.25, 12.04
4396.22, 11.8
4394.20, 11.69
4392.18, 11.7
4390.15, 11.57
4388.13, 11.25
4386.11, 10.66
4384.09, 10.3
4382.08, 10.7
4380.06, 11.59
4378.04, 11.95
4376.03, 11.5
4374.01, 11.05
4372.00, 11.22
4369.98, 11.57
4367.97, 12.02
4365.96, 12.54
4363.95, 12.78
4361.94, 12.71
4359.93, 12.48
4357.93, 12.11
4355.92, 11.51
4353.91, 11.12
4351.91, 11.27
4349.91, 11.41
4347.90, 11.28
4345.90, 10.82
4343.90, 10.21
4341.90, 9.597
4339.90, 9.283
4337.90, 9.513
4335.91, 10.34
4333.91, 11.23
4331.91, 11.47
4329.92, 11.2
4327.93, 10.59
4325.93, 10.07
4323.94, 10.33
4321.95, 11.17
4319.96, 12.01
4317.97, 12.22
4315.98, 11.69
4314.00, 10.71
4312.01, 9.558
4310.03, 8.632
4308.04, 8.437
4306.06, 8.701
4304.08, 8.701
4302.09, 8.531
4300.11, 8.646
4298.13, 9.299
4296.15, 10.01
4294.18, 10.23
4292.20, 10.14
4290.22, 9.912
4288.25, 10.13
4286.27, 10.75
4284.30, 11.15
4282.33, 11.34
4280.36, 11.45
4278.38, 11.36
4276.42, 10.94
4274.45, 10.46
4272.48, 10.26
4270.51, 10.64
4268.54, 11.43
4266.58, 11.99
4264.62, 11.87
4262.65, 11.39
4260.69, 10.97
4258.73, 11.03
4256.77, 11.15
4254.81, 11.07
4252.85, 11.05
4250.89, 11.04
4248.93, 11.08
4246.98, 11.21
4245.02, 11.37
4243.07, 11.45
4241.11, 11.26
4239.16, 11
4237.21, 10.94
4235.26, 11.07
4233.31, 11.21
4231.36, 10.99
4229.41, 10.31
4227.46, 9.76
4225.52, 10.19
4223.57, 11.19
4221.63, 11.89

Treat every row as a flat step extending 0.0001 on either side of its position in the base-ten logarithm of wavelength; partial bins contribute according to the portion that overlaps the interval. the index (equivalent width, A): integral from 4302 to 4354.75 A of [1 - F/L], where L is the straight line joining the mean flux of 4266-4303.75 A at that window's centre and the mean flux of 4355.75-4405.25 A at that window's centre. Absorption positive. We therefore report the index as 2.8 A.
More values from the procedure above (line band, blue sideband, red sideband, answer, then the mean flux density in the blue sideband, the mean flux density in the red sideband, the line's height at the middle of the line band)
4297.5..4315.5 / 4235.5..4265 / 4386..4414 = 3.64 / 11.2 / 11.8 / 11.4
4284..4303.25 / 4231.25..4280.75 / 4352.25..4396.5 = 2.50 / 11.1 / 11.6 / 11.3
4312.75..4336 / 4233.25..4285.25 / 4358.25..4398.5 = 0.67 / 11.2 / 11.7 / 11.4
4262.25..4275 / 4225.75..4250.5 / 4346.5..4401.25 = -0.07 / 11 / 11.6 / 11.1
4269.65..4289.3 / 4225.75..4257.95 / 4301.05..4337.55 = -0.37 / 11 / 10.3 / 10.6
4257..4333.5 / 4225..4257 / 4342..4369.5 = 5.12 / 11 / 11.6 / 11.3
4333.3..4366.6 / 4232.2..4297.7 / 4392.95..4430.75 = 1.28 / 11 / 12.1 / 11.6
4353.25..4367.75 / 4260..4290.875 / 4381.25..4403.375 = -1.12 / 11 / 11.4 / 11.3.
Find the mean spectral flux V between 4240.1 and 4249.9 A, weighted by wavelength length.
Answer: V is 11.3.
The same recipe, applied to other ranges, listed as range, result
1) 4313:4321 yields 11.7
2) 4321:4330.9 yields 10.7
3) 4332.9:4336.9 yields 10.8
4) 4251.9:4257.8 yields 11.1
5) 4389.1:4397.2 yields 11.7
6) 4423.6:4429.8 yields 12.5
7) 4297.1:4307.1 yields 8.78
